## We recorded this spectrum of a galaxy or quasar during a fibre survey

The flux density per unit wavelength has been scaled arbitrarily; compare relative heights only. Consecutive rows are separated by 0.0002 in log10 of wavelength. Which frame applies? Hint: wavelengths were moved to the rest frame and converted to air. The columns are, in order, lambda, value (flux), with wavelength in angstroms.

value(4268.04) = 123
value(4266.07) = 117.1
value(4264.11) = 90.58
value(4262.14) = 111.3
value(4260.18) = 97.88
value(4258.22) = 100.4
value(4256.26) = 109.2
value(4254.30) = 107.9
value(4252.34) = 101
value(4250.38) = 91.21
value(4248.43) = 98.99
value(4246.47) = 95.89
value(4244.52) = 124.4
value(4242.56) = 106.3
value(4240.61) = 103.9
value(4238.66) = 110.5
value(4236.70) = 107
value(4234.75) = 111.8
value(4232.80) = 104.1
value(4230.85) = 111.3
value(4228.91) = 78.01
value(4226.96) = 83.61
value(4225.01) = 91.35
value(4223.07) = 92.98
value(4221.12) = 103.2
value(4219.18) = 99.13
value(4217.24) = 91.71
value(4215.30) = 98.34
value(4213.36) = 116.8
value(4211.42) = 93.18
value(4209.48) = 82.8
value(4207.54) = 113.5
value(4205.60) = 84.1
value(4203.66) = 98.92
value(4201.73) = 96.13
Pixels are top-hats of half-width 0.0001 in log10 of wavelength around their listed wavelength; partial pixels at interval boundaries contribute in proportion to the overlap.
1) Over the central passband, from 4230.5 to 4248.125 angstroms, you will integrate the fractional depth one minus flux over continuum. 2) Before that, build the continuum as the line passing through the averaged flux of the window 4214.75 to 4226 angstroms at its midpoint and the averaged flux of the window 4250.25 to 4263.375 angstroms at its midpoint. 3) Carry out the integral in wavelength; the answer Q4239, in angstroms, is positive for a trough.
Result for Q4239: -1.4 angstroms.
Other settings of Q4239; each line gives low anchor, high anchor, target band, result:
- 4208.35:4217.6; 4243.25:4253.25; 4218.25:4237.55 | 0.2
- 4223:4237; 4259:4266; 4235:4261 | -1.2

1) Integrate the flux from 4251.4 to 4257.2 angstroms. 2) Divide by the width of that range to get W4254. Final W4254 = 106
